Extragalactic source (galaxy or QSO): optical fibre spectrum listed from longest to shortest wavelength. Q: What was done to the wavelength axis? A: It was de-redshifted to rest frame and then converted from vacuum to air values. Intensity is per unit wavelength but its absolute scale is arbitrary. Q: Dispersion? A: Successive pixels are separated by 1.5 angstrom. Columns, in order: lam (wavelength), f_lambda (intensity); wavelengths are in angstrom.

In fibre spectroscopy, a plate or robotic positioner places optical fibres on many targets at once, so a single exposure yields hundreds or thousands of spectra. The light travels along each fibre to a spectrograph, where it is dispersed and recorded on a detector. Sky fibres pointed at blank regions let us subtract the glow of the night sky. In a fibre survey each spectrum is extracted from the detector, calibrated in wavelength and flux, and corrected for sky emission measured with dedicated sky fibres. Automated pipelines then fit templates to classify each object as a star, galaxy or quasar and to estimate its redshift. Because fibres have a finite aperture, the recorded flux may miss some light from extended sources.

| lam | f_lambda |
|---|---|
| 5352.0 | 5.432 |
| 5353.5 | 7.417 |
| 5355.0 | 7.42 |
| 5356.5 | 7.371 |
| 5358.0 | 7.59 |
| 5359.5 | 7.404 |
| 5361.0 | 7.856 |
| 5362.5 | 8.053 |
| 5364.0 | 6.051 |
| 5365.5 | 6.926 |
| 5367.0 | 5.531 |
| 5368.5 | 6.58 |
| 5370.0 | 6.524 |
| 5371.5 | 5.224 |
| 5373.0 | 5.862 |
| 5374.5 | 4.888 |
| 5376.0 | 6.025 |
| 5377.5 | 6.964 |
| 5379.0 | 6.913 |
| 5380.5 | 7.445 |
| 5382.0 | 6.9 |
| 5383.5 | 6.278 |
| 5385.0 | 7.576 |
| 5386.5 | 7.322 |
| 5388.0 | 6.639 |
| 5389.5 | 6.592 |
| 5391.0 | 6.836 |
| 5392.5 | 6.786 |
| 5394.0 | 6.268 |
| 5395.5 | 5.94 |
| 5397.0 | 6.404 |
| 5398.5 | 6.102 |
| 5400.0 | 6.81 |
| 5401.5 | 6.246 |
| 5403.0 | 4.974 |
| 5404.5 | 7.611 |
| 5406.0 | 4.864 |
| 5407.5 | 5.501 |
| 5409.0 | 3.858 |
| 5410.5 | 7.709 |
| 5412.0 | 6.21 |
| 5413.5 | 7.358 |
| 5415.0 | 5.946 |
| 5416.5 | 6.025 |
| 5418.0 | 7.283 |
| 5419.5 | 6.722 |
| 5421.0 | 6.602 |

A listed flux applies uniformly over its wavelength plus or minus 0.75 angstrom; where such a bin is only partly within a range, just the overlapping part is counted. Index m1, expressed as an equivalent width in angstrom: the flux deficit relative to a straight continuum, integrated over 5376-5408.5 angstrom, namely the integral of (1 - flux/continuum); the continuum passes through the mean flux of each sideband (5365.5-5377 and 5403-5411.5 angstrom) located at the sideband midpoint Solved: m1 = -3.5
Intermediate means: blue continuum 5.9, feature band 6.49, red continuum 5.83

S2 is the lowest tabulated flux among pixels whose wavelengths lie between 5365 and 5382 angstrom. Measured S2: 4.888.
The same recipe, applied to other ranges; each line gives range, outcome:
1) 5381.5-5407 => 4.864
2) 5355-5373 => 5.224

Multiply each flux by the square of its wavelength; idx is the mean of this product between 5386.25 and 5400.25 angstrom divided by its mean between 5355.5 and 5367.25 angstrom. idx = 0.92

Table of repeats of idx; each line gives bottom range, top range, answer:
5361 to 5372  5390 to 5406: 0.98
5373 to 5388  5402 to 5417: 0.91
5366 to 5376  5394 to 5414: 1.06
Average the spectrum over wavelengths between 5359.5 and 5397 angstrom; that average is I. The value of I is 6.6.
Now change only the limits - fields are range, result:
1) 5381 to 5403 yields 6.57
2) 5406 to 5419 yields 6.17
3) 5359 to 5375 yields 6.45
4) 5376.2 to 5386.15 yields 6.97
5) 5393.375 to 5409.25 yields 5.93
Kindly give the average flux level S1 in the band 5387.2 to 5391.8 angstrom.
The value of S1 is 6.7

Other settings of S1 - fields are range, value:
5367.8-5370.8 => 6.53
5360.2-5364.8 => 7.32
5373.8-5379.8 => 6.22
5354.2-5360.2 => 7.45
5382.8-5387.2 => 7.06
